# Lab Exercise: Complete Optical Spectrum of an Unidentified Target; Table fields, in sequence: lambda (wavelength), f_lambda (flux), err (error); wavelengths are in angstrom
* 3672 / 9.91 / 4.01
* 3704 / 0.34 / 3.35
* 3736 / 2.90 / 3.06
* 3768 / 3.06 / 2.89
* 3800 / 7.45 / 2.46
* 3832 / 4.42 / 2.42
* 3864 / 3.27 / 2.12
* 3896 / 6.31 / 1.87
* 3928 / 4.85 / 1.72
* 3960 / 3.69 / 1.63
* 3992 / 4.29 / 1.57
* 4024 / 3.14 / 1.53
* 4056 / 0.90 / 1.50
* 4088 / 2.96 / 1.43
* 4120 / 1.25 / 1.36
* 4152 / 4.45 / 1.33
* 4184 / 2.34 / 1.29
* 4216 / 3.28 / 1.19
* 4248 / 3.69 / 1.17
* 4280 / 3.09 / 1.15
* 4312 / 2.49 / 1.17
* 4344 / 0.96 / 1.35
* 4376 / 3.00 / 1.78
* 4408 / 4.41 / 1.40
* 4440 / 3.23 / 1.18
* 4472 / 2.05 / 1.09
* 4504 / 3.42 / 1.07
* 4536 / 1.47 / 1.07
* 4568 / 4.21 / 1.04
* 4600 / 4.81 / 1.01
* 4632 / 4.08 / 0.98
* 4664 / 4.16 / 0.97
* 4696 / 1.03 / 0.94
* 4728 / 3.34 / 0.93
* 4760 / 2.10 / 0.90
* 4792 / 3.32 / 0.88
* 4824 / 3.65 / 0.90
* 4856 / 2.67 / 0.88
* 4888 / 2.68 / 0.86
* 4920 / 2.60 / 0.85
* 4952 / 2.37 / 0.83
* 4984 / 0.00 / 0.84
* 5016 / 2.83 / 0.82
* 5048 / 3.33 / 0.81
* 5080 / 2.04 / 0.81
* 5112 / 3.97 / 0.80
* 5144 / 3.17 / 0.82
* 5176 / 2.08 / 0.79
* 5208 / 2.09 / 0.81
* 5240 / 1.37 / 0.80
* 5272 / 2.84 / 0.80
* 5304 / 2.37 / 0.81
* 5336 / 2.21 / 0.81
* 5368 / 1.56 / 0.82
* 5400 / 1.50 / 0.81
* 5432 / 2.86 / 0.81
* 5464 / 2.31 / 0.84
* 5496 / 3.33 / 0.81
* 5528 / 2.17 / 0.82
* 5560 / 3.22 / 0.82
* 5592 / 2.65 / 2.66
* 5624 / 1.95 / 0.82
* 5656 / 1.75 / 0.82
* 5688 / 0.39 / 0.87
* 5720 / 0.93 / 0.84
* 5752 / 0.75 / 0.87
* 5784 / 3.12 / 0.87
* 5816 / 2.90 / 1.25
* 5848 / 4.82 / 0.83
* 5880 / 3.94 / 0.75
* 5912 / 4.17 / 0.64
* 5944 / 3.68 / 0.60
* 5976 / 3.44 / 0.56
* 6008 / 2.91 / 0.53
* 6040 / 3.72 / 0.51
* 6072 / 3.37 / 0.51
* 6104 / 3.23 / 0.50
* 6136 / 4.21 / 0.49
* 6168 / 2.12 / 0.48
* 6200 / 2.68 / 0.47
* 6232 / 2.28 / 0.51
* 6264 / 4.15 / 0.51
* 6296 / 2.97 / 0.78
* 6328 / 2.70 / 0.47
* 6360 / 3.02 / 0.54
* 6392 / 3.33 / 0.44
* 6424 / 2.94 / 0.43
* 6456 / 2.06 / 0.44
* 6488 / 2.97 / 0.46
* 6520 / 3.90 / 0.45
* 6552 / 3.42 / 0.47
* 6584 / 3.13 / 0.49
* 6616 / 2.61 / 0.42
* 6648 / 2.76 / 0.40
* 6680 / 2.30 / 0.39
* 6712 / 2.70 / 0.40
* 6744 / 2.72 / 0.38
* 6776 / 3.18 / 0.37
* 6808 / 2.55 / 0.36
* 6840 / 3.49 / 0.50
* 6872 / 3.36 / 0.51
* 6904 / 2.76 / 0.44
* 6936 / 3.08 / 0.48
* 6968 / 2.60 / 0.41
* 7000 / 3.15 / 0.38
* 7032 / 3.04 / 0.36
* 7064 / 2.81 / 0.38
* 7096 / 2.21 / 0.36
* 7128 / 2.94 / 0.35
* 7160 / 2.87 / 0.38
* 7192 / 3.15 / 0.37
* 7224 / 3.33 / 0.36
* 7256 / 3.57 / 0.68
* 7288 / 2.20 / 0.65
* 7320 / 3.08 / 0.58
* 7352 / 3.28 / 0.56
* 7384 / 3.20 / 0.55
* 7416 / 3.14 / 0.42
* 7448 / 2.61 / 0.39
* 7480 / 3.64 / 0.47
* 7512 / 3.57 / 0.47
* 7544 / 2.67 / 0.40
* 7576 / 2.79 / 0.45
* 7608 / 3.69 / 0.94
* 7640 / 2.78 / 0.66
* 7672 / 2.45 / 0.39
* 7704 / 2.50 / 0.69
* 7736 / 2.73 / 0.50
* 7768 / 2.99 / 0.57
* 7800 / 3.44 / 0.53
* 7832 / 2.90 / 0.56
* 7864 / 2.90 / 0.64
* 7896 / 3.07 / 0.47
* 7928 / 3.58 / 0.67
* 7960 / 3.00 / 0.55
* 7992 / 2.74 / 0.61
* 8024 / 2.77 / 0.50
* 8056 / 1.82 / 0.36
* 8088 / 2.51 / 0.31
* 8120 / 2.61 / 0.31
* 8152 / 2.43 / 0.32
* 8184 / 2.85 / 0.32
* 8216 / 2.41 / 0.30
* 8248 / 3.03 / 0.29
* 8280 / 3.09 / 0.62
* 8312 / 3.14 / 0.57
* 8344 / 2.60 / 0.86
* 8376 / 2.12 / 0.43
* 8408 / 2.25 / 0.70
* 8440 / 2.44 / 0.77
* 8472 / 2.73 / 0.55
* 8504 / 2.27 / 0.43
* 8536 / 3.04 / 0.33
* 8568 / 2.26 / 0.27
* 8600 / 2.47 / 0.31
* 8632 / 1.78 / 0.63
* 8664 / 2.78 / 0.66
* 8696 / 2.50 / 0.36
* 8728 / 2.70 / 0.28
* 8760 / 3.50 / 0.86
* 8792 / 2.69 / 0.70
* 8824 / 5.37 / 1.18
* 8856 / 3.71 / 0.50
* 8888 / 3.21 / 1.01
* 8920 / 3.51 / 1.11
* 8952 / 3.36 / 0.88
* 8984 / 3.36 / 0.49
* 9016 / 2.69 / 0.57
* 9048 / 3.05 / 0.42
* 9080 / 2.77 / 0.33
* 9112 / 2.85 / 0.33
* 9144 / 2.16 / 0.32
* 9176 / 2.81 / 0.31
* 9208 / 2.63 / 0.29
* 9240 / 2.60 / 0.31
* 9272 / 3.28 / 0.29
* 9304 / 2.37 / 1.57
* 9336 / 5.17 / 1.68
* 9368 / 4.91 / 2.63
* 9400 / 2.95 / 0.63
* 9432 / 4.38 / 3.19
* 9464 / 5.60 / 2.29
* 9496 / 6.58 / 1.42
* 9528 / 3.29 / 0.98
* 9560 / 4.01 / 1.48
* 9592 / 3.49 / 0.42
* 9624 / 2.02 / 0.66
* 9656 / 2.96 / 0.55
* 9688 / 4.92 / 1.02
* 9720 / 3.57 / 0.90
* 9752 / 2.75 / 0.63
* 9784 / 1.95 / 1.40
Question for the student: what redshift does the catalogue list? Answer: 1.68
